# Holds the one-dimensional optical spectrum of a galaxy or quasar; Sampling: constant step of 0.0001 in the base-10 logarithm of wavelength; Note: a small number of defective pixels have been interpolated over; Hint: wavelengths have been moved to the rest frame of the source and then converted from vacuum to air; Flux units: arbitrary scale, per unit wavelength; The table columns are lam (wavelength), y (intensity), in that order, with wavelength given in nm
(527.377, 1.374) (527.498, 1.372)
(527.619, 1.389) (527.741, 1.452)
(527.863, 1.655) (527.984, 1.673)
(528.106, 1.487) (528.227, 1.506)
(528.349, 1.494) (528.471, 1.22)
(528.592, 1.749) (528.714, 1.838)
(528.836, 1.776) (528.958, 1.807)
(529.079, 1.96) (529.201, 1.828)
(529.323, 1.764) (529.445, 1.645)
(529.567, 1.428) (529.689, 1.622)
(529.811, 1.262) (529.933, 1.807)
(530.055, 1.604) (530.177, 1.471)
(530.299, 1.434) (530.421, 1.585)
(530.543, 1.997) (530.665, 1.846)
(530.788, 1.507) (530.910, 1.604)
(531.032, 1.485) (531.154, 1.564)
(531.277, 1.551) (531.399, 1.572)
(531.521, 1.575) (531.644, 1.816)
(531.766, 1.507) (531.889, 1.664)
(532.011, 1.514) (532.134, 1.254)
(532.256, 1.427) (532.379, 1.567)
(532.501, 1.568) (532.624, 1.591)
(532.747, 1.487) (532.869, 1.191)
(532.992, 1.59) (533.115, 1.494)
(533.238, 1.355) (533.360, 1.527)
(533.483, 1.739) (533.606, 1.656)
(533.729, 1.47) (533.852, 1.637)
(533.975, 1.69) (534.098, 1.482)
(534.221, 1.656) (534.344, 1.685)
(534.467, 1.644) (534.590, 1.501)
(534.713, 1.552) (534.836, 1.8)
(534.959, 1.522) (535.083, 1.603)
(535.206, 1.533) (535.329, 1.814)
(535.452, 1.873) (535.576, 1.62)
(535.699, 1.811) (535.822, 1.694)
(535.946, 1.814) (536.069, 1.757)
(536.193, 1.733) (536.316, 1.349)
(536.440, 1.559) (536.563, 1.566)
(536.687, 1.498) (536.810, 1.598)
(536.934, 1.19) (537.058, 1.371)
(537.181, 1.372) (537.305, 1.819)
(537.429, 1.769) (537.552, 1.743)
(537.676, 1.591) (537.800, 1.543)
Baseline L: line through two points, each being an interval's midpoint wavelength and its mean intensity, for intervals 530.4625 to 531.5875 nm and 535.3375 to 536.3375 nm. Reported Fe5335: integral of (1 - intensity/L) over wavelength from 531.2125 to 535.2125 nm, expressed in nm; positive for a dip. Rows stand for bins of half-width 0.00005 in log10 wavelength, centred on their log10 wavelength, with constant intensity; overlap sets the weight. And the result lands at 0.28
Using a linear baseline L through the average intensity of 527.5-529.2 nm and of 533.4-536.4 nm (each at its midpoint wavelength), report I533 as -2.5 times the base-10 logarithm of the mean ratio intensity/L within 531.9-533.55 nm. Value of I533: 0.10 mag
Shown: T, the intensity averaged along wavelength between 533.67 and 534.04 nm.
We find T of 1.6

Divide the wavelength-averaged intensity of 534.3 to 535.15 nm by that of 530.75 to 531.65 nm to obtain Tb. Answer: 1.0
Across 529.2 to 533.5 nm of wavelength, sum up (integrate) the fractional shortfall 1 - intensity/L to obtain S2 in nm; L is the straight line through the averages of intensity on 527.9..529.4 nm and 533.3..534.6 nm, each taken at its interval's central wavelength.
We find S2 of 0.21 nm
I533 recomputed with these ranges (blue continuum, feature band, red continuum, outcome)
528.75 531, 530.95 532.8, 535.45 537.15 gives 0.07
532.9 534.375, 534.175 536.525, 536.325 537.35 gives -0.09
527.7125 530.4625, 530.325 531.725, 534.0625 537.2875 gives -0.02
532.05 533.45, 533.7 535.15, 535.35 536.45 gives -0.01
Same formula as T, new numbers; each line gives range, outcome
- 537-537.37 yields 1.52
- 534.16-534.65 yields 1.62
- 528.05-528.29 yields 1.5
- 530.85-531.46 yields 1.56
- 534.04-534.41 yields 1.61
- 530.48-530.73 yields 1.91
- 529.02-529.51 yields 1.79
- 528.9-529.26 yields 1.87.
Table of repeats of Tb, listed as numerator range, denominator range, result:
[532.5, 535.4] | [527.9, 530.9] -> 0.96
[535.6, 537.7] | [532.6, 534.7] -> 1.03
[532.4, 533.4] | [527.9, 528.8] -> 0.94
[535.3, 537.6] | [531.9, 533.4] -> 1.11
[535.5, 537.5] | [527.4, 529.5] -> 0.99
